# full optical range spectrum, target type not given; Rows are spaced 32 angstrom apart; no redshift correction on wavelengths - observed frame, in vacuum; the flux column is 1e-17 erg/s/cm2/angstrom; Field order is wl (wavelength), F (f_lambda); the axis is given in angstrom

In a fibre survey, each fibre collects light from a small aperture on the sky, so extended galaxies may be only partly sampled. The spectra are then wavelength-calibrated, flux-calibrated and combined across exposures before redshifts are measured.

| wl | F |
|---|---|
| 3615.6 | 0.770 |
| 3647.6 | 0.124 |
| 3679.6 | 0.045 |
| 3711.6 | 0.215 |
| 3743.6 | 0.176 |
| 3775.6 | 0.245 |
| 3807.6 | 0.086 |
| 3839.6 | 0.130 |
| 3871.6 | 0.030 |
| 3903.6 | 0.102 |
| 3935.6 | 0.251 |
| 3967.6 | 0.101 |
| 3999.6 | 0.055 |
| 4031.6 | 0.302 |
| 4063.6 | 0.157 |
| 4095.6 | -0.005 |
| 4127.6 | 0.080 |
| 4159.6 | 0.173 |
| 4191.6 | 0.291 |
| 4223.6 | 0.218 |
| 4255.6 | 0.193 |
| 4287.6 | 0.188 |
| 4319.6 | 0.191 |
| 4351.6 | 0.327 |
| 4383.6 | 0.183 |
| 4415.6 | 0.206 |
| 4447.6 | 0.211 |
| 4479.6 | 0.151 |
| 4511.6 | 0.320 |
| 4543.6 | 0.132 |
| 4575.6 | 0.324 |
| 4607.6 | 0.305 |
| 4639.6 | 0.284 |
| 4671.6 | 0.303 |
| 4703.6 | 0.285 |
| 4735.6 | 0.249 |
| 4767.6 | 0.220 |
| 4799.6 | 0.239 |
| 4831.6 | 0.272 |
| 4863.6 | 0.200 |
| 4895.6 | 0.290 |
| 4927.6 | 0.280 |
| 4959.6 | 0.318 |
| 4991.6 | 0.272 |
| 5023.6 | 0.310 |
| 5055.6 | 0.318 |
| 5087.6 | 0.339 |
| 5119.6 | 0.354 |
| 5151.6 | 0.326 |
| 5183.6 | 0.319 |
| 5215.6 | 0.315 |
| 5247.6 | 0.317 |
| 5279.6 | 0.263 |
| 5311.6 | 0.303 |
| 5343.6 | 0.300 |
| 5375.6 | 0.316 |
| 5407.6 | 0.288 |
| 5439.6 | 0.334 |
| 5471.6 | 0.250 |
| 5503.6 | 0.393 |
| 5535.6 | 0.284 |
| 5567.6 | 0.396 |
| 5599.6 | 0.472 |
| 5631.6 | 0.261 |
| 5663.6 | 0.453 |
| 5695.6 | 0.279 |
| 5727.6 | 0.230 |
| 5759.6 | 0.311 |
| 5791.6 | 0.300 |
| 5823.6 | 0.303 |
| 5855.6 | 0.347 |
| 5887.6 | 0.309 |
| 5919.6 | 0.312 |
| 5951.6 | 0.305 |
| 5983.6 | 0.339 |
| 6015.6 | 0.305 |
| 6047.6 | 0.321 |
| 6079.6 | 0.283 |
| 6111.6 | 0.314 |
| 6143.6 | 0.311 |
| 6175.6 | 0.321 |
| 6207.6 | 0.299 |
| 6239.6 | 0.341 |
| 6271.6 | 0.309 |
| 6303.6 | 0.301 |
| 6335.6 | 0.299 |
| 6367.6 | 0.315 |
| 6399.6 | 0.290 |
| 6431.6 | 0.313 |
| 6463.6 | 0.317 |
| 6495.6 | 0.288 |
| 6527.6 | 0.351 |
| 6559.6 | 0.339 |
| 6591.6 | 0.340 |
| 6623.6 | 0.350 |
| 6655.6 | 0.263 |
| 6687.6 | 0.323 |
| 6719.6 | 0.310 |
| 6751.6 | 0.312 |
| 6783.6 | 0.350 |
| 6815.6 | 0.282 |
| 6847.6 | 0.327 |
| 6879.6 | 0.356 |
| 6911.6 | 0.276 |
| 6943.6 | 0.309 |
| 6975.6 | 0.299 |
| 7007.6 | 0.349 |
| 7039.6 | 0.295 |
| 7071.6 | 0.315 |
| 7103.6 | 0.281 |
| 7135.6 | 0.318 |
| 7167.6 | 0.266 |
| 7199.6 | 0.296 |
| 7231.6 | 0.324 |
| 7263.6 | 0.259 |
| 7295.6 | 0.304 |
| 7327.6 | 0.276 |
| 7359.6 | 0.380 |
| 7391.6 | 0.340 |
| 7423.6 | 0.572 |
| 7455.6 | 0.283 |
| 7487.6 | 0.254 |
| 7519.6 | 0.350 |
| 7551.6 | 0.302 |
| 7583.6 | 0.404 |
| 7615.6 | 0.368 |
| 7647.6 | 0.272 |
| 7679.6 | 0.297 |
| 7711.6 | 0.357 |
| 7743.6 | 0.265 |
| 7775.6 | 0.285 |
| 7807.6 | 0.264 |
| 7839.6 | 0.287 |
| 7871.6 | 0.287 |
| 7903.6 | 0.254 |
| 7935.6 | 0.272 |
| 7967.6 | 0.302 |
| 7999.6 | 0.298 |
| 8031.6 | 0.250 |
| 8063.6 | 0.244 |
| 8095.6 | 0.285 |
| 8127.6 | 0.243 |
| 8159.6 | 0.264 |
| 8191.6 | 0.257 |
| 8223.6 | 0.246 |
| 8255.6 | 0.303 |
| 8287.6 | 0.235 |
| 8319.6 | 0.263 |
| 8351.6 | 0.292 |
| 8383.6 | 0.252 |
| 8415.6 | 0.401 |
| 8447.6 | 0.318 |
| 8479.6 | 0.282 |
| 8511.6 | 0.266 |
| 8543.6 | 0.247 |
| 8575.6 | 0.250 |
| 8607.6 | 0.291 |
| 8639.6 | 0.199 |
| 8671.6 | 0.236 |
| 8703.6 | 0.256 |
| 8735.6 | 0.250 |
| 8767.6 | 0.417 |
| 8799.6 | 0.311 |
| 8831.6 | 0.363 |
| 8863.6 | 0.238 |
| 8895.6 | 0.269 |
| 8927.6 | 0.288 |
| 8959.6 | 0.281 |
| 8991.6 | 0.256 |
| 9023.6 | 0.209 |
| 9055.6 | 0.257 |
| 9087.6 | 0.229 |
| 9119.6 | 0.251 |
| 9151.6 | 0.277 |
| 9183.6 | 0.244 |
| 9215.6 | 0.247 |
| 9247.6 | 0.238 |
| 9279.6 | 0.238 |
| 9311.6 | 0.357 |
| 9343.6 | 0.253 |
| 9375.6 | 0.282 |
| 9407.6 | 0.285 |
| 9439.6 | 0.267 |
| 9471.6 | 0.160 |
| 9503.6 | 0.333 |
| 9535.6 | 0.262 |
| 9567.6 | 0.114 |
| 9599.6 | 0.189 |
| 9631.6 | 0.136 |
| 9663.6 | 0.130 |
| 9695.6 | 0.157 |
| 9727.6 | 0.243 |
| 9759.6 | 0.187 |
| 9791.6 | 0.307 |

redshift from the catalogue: 0.13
